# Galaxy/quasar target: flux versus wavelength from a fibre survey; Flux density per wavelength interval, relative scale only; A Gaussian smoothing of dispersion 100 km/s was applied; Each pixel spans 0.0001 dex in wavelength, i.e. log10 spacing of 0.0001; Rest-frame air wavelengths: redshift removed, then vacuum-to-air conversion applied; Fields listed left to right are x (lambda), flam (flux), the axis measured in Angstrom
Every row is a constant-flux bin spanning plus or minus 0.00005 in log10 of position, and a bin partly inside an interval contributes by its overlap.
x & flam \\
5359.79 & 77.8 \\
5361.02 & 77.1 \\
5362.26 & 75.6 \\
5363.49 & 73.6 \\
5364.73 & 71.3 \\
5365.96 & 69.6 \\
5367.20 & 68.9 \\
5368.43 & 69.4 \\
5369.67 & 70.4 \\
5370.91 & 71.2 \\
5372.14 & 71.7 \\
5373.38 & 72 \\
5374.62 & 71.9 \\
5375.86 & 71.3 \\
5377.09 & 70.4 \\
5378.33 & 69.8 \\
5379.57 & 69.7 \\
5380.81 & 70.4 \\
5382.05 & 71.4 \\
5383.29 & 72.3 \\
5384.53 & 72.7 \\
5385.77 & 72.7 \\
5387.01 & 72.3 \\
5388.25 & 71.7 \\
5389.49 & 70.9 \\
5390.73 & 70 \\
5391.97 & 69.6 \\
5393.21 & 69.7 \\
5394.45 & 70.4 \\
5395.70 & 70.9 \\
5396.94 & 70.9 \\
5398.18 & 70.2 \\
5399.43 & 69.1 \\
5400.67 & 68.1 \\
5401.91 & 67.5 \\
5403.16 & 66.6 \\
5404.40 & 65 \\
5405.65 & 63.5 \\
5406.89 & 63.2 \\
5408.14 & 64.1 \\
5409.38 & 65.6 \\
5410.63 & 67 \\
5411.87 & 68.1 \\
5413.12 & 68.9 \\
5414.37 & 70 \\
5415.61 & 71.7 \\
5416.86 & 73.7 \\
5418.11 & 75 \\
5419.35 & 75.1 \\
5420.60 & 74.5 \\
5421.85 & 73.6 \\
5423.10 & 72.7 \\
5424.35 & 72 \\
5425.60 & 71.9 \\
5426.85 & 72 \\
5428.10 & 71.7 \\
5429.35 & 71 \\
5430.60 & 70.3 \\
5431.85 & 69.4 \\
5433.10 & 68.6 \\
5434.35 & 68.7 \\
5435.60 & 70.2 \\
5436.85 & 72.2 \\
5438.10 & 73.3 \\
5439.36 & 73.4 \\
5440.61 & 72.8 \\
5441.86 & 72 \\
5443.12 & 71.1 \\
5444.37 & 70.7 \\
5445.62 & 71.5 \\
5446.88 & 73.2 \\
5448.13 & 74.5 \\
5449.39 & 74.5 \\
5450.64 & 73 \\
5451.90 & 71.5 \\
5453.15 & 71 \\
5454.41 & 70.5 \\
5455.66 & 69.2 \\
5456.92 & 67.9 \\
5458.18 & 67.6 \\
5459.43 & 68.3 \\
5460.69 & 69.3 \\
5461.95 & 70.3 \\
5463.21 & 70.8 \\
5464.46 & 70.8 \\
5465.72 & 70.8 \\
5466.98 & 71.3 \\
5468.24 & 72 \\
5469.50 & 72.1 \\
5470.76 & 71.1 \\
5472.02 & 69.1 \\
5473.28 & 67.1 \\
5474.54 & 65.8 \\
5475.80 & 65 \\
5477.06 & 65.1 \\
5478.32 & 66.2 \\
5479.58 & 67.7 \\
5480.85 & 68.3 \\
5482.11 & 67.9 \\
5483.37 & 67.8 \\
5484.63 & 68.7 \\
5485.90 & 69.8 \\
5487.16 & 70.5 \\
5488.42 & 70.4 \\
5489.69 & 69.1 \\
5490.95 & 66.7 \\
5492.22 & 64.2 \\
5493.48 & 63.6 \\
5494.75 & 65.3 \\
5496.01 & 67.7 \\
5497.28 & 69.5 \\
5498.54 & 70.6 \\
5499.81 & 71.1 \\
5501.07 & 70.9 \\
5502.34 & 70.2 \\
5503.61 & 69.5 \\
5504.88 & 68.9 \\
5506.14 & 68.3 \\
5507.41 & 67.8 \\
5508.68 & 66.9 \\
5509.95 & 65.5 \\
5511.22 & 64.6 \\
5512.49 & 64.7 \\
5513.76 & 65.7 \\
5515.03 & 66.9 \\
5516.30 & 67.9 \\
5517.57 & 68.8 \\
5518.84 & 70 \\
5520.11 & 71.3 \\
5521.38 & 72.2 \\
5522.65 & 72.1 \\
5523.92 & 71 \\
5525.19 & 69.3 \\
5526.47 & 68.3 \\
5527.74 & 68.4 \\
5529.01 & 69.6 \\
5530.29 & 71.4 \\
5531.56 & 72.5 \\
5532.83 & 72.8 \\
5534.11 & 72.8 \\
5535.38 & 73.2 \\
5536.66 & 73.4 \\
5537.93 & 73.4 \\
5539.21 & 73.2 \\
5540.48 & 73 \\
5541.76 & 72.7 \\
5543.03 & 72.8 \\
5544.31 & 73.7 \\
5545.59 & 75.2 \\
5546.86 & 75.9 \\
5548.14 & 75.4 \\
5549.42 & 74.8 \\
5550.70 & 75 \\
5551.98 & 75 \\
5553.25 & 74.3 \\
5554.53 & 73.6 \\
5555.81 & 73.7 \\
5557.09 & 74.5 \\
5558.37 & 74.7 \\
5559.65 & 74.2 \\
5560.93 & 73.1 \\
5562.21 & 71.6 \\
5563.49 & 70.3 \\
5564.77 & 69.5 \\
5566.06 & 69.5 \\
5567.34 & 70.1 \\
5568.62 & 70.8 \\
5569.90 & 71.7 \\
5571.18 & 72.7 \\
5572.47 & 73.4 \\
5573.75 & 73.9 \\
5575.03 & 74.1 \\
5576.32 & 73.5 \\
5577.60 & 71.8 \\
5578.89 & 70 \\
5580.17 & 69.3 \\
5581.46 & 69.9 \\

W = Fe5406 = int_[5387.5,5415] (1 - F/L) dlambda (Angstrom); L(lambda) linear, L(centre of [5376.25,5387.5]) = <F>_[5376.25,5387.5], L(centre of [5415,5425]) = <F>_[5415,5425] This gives 1.58 Angstrom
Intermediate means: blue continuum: 71.3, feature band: 68.3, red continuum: 73.5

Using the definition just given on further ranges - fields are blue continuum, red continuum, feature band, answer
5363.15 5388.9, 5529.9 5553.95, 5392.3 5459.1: 1.44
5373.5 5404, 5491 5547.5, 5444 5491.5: 0.31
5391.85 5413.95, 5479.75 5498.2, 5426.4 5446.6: -1.04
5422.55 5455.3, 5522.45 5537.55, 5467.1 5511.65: 2.02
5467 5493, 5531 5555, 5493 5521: 1.03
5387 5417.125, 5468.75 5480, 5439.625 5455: -0.94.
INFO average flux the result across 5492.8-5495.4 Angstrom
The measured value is 64.6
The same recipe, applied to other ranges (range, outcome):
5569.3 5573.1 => 72.5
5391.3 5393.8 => 69.7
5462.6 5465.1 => 71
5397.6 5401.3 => 69.1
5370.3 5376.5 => 71.7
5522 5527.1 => 70.2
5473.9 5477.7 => 65.4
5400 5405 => 66.9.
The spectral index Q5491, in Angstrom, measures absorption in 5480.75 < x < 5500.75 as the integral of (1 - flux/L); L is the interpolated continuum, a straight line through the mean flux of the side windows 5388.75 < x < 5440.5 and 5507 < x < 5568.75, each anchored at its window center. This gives 0.7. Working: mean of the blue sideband 70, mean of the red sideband 71.4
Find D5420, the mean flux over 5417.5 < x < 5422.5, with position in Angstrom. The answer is 74.6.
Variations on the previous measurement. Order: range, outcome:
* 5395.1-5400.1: 70.3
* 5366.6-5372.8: 70.4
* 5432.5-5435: 68.7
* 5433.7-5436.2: 69.5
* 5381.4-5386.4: 72.2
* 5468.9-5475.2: 69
